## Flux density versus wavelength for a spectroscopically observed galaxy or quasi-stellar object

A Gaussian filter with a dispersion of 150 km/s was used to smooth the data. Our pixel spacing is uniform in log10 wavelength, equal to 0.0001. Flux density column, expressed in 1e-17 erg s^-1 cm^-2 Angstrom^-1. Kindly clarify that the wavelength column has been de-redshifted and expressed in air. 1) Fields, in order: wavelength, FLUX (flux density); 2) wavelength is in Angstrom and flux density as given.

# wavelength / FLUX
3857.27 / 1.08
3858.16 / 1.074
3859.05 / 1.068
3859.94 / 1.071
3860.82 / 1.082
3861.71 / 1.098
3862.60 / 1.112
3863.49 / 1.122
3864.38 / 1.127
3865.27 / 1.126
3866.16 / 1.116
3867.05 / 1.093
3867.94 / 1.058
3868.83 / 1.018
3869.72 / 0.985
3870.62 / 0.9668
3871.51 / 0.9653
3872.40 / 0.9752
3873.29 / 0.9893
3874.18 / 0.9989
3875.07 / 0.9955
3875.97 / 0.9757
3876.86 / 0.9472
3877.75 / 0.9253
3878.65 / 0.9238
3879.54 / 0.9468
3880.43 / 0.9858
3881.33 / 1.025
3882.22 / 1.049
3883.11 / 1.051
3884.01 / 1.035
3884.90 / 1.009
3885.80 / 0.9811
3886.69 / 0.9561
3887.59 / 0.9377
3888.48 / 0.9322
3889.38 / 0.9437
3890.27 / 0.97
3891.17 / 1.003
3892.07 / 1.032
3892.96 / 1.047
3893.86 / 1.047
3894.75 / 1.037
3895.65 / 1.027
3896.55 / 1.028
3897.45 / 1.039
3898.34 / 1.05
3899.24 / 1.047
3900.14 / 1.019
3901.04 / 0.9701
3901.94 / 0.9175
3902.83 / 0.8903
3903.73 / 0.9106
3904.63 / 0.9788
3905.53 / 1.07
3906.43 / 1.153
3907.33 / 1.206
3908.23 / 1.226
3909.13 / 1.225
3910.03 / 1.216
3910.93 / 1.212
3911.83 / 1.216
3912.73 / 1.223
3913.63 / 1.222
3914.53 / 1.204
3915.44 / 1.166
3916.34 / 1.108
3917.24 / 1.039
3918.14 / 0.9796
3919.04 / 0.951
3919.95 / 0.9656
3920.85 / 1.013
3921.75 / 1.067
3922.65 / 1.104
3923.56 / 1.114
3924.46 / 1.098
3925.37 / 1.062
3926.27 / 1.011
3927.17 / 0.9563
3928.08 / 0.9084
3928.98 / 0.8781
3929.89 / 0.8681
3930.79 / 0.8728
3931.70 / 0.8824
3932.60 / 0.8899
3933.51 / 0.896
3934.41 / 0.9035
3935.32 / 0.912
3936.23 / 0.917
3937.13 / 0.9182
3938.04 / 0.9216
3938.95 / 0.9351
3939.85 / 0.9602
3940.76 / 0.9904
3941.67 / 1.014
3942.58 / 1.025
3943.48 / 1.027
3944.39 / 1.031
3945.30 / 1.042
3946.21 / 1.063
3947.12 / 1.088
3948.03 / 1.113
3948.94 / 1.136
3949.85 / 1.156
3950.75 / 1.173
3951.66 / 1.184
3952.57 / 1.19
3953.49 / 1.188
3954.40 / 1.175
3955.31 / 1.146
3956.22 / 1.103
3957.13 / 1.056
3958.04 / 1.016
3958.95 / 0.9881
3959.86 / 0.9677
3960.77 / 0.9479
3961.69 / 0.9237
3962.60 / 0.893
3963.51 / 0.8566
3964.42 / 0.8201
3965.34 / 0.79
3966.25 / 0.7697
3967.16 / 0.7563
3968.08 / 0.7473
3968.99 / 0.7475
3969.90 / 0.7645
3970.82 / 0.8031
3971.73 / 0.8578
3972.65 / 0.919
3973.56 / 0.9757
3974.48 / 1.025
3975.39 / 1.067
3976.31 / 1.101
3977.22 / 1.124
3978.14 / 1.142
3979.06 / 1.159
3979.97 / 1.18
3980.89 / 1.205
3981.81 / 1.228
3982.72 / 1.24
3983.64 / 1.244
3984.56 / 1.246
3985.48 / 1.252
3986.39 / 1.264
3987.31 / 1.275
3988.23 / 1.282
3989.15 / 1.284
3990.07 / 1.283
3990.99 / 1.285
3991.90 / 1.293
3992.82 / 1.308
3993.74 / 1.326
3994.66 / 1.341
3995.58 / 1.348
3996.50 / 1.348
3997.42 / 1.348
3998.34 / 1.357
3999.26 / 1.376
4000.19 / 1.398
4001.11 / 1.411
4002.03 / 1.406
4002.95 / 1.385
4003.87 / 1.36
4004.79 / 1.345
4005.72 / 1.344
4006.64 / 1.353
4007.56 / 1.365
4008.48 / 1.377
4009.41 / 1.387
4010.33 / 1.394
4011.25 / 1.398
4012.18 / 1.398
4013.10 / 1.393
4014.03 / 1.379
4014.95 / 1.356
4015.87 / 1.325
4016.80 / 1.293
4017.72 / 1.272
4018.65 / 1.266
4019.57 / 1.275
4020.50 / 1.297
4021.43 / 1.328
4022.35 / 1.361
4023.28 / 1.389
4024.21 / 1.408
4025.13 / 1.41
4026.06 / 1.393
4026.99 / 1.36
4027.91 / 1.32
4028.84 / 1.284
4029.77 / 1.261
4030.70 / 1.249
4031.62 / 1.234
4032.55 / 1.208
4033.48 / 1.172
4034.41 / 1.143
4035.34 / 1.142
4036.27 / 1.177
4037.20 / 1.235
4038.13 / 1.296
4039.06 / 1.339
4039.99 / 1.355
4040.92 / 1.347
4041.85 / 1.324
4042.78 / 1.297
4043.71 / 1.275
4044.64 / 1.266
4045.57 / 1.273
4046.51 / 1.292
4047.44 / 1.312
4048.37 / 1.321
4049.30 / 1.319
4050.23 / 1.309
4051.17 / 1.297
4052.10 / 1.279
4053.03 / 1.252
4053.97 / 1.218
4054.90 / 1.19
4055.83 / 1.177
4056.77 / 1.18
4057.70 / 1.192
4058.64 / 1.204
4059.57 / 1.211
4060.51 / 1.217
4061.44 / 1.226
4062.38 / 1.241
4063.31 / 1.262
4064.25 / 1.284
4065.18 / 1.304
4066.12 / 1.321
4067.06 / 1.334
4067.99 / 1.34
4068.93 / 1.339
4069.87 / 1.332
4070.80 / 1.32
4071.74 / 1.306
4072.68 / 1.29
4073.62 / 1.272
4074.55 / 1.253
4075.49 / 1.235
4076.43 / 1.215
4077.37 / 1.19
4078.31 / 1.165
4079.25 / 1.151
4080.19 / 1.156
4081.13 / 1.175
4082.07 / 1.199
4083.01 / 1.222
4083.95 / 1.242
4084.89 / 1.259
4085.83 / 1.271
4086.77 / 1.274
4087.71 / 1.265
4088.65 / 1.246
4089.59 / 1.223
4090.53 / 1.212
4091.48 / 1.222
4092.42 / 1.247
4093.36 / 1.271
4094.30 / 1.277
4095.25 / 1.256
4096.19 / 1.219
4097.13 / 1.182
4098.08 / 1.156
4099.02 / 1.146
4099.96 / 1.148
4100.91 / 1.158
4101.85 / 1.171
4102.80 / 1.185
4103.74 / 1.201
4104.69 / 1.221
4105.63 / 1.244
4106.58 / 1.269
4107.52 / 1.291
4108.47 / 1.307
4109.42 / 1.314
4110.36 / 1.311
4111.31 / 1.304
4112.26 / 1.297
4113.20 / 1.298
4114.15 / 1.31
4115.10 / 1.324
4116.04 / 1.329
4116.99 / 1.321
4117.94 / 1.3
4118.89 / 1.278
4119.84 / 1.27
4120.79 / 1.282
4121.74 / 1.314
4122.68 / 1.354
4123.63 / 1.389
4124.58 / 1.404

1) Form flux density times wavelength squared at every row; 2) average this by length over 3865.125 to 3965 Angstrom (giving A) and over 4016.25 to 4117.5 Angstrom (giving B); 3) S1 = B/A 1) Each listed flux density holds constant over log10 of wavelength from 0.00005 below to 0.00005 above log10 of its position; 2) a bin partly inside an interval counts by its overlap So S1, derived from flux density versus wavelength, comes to 1.33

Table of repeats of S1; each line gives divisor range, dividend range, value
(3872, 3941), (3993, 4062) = 1.37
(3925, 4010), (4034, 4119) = 1.20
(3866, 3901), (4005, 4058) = 1.40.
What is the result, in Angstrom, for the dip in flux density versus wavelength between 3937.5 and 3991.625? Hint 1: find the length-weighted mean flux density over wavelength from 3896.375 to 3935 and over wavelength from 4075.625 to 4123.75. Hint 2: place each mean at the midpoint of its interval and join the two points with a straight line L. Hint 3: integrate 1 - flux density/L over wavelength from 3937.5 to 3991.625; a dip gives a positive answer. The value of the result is 2.1 Angstrom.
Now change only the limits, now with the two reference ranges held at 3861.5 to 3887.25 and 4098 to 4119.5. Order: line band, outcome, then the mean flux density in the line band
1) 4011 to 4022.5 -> -1.7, 1.33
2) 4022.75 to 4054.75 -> -2.7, 1.29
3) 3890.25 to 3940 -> 1.5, 1.03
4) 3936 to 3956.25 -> 0.5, 1.07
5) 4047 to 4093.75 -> -1.2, 1.25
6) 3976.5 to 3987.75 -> -0.8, 1.21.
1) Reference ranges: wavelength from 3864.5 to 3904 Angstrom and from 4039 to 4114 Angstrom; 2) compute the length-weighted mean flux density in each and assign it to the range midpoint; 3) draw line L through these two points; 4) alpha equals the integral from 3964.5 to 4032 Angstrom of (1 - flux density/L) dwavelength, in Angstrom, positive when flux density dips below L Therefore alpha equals -4.8 Angstrom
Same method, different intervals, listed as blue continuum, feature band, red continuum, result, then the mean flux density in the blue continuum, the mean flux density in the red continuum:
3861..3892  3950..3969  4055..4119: 2.10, 1.01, 1.25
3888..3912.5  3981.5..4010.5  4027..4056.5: -3.15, 1.05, 1.26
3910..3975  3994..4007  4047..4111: -3.08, 0.999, 1.24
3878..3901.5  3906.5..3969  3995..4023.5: 6.37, 1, 1.36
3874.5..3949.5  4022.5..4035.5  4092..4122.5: -1.42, 1.02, 1.26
